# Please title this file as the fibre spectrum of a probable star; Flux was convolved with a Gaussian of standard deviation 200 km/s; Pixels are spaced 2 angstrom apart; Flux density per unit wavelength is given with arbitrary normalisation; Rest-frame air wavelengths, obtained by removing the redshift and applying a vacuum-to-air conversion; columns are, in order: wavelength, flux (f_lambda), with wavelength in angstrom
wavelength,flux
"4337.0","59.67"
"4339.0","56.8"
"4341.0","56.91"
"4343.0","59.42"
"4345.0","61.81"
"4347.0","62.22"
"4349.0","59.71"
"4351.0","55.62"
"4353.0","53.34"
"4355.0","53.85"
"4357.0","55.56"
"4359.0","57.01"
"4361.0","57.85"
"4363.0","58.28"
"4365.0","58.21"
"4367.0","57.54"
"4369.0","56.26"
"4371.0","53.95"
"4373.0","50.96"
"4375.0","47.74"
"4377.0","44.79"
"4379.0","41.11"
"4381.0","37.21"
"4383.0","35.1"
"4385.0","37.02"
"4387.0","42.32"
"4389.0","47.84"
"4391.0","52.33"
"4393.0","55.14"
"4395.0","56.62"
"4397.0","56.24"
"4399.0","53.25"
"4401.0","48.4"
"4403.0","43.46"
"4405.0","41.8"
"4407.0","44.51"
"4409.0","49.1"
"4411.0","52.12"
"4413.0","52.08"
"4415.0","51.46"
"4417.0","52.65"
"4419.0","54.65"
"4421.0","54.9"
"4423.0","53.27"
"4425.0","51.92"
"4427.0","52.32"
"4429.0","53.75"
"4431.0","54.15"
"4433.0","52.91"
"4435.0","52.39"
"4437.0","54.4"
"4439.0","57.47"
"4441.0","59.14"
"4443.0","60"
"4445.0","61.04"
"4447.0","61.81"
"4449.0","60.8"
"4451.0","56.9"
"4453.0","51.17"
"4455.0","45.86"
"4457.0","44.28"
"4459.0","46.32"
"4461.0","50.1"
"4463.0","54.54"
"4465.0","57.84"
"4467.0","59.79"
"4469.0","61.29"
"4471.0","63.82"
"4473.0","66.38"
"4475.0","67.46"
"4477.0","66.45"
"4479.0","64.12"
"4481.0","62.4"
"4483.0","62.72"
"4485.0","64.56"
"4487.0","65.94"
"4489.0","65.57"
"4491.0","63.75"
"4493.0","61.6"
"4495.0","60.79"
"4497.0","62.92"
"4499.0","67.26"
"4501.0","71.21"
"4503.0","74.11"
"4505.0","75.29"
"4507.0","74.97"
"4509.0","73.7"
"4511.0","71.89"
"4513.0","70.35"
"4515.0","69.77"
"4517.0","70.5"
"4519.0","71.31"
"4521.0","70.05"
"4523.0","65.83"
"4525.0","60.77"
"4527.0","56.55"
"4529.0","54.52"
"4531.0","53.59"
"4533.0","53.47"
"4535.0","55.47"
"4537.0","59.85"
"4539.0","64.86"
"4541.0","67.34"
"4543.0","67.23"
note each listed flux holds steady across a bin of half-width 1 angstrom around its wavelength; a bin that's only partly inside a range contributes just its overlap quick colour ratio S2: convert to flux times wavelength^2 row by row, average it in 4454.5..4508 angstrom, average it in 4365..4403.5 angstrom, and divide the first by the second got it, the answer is 1.34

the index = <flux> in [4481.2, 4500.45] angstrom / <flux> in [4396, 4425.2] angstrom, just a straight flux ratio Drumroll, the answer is 1.3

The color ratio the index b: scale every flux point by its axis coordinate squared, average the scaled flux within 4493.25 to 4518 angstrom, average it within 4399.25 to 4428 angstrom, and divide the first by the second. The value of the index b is 1.45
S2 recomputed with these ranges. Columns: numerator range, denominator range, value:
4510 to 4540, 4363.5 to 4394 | 1.41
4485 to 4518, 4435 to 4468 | 1.28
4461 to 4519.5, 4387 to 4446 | 1.30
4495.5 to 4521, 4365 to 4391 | 1.61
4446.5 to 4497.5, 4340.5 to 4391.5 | 1.20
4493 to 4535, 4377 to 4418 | 1.47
